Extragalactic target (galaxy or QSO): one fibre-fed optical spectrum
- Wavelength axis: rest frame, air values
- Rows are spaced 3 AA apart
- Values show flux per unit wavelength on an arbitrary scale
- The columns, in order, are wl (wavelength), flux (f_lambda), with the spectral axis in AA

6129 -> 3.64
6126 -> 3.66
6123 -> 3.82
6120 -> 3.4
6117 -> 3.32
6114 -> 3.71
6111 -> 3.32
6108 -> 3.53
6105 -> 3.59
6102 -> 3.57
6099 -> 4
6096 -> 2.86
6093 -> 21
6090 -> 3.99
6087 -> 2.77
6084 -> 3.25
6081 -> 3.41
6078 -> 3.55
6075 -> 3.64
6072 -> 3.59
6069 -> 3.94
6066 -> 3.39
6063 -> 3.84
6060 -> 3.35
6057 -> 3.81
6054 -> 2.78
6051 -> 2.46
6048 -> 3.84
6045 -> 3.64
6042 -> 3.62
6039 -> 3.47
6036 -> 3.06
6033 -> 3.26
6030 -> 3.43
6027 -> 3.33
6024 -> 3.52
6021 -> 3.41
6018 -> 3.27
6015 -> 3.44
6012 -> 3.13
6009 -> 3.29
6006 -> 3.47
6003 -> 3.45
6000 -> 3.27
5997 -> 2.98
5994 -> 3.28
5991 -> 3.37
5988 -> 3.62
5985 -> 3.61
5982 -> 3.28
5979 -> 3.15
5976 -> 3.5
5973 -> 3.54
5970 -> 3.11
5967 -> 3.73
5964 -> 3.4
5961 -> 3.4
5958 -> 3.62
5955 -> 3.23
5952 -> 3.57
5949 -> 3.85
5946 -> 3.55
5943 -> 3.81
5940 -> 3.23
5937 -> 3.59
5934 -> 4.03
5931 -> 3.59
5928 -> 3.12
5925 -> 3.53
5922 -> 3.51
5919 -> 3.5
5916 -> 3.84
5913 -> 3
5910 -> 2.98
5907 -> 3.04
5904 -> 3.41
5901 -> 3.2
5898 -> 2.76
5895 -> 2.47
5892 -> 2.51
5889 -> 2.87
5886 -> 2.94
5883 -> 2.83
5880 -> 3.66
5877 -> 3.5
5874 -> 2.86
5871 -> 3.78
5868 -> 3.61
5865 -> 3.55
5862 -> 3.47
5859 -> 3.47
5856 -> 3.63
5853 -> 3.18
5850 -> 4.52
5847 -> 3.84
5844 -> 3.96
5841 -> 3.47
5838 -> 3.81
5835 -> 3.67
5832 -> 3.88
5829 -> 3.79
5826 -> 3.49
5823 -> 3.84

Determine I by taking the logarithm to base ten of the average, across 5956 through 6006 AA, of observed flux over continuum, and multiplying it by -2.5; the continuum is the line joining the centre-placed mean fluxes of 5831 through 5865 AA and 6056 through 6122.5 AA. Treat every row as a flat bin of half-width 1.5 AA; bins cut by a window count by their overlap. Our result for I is 0.19 mag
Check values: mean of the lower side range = 3.71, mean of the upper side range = 4.31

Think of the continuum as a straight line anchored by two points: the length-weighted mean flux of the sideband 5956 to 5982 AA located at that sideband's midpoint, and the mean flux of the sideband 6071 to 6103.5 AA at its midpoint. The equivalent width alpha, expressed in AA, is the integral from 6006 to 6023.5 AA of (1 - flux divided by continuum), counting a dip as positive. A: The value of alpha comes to 3.13 AA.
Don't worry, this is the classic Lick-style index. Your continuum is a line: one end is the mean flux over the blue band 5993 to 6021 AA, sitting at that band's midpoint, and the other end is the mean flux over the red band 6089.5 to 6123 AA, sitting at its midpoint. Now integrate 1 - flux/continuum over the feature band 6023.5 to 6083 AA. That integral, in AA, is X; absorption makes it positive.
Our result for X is 9.7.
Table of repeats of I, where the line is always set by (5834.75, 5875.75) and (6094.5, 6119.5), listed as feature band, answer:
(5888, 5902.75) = 0.29 mag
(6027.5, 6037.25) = 0.08 mag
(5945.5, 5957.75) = 0.00 mag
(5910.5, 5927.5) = 0.05 mag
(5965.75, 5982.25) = 0.05 mag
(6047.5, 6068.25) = 0.05 mag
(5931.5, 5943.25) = -0.02 mag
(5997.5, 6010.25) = 0.06 mag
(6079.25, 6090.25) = 0.07 mag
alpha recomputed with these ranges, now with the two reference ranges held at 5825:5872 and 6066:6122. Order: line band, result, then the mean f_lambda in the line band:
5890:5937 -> 7.91 AA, 3.24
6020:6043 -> 4.68 AA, 3.38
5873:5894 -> 4.34 AA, 3.02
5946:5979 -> 4.55 AA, 3.48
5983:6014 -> 5.97 AA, 3.35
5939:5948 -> 0.94 AA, 3.56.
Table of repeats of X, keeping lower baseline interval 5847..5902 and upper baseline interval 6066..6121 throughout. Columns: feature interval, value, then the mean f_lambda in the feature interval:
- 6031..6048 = 2.9 AA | 3.45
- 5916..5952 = 0.2 AA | 3.58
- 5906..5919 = 0.9 AA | 3.25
